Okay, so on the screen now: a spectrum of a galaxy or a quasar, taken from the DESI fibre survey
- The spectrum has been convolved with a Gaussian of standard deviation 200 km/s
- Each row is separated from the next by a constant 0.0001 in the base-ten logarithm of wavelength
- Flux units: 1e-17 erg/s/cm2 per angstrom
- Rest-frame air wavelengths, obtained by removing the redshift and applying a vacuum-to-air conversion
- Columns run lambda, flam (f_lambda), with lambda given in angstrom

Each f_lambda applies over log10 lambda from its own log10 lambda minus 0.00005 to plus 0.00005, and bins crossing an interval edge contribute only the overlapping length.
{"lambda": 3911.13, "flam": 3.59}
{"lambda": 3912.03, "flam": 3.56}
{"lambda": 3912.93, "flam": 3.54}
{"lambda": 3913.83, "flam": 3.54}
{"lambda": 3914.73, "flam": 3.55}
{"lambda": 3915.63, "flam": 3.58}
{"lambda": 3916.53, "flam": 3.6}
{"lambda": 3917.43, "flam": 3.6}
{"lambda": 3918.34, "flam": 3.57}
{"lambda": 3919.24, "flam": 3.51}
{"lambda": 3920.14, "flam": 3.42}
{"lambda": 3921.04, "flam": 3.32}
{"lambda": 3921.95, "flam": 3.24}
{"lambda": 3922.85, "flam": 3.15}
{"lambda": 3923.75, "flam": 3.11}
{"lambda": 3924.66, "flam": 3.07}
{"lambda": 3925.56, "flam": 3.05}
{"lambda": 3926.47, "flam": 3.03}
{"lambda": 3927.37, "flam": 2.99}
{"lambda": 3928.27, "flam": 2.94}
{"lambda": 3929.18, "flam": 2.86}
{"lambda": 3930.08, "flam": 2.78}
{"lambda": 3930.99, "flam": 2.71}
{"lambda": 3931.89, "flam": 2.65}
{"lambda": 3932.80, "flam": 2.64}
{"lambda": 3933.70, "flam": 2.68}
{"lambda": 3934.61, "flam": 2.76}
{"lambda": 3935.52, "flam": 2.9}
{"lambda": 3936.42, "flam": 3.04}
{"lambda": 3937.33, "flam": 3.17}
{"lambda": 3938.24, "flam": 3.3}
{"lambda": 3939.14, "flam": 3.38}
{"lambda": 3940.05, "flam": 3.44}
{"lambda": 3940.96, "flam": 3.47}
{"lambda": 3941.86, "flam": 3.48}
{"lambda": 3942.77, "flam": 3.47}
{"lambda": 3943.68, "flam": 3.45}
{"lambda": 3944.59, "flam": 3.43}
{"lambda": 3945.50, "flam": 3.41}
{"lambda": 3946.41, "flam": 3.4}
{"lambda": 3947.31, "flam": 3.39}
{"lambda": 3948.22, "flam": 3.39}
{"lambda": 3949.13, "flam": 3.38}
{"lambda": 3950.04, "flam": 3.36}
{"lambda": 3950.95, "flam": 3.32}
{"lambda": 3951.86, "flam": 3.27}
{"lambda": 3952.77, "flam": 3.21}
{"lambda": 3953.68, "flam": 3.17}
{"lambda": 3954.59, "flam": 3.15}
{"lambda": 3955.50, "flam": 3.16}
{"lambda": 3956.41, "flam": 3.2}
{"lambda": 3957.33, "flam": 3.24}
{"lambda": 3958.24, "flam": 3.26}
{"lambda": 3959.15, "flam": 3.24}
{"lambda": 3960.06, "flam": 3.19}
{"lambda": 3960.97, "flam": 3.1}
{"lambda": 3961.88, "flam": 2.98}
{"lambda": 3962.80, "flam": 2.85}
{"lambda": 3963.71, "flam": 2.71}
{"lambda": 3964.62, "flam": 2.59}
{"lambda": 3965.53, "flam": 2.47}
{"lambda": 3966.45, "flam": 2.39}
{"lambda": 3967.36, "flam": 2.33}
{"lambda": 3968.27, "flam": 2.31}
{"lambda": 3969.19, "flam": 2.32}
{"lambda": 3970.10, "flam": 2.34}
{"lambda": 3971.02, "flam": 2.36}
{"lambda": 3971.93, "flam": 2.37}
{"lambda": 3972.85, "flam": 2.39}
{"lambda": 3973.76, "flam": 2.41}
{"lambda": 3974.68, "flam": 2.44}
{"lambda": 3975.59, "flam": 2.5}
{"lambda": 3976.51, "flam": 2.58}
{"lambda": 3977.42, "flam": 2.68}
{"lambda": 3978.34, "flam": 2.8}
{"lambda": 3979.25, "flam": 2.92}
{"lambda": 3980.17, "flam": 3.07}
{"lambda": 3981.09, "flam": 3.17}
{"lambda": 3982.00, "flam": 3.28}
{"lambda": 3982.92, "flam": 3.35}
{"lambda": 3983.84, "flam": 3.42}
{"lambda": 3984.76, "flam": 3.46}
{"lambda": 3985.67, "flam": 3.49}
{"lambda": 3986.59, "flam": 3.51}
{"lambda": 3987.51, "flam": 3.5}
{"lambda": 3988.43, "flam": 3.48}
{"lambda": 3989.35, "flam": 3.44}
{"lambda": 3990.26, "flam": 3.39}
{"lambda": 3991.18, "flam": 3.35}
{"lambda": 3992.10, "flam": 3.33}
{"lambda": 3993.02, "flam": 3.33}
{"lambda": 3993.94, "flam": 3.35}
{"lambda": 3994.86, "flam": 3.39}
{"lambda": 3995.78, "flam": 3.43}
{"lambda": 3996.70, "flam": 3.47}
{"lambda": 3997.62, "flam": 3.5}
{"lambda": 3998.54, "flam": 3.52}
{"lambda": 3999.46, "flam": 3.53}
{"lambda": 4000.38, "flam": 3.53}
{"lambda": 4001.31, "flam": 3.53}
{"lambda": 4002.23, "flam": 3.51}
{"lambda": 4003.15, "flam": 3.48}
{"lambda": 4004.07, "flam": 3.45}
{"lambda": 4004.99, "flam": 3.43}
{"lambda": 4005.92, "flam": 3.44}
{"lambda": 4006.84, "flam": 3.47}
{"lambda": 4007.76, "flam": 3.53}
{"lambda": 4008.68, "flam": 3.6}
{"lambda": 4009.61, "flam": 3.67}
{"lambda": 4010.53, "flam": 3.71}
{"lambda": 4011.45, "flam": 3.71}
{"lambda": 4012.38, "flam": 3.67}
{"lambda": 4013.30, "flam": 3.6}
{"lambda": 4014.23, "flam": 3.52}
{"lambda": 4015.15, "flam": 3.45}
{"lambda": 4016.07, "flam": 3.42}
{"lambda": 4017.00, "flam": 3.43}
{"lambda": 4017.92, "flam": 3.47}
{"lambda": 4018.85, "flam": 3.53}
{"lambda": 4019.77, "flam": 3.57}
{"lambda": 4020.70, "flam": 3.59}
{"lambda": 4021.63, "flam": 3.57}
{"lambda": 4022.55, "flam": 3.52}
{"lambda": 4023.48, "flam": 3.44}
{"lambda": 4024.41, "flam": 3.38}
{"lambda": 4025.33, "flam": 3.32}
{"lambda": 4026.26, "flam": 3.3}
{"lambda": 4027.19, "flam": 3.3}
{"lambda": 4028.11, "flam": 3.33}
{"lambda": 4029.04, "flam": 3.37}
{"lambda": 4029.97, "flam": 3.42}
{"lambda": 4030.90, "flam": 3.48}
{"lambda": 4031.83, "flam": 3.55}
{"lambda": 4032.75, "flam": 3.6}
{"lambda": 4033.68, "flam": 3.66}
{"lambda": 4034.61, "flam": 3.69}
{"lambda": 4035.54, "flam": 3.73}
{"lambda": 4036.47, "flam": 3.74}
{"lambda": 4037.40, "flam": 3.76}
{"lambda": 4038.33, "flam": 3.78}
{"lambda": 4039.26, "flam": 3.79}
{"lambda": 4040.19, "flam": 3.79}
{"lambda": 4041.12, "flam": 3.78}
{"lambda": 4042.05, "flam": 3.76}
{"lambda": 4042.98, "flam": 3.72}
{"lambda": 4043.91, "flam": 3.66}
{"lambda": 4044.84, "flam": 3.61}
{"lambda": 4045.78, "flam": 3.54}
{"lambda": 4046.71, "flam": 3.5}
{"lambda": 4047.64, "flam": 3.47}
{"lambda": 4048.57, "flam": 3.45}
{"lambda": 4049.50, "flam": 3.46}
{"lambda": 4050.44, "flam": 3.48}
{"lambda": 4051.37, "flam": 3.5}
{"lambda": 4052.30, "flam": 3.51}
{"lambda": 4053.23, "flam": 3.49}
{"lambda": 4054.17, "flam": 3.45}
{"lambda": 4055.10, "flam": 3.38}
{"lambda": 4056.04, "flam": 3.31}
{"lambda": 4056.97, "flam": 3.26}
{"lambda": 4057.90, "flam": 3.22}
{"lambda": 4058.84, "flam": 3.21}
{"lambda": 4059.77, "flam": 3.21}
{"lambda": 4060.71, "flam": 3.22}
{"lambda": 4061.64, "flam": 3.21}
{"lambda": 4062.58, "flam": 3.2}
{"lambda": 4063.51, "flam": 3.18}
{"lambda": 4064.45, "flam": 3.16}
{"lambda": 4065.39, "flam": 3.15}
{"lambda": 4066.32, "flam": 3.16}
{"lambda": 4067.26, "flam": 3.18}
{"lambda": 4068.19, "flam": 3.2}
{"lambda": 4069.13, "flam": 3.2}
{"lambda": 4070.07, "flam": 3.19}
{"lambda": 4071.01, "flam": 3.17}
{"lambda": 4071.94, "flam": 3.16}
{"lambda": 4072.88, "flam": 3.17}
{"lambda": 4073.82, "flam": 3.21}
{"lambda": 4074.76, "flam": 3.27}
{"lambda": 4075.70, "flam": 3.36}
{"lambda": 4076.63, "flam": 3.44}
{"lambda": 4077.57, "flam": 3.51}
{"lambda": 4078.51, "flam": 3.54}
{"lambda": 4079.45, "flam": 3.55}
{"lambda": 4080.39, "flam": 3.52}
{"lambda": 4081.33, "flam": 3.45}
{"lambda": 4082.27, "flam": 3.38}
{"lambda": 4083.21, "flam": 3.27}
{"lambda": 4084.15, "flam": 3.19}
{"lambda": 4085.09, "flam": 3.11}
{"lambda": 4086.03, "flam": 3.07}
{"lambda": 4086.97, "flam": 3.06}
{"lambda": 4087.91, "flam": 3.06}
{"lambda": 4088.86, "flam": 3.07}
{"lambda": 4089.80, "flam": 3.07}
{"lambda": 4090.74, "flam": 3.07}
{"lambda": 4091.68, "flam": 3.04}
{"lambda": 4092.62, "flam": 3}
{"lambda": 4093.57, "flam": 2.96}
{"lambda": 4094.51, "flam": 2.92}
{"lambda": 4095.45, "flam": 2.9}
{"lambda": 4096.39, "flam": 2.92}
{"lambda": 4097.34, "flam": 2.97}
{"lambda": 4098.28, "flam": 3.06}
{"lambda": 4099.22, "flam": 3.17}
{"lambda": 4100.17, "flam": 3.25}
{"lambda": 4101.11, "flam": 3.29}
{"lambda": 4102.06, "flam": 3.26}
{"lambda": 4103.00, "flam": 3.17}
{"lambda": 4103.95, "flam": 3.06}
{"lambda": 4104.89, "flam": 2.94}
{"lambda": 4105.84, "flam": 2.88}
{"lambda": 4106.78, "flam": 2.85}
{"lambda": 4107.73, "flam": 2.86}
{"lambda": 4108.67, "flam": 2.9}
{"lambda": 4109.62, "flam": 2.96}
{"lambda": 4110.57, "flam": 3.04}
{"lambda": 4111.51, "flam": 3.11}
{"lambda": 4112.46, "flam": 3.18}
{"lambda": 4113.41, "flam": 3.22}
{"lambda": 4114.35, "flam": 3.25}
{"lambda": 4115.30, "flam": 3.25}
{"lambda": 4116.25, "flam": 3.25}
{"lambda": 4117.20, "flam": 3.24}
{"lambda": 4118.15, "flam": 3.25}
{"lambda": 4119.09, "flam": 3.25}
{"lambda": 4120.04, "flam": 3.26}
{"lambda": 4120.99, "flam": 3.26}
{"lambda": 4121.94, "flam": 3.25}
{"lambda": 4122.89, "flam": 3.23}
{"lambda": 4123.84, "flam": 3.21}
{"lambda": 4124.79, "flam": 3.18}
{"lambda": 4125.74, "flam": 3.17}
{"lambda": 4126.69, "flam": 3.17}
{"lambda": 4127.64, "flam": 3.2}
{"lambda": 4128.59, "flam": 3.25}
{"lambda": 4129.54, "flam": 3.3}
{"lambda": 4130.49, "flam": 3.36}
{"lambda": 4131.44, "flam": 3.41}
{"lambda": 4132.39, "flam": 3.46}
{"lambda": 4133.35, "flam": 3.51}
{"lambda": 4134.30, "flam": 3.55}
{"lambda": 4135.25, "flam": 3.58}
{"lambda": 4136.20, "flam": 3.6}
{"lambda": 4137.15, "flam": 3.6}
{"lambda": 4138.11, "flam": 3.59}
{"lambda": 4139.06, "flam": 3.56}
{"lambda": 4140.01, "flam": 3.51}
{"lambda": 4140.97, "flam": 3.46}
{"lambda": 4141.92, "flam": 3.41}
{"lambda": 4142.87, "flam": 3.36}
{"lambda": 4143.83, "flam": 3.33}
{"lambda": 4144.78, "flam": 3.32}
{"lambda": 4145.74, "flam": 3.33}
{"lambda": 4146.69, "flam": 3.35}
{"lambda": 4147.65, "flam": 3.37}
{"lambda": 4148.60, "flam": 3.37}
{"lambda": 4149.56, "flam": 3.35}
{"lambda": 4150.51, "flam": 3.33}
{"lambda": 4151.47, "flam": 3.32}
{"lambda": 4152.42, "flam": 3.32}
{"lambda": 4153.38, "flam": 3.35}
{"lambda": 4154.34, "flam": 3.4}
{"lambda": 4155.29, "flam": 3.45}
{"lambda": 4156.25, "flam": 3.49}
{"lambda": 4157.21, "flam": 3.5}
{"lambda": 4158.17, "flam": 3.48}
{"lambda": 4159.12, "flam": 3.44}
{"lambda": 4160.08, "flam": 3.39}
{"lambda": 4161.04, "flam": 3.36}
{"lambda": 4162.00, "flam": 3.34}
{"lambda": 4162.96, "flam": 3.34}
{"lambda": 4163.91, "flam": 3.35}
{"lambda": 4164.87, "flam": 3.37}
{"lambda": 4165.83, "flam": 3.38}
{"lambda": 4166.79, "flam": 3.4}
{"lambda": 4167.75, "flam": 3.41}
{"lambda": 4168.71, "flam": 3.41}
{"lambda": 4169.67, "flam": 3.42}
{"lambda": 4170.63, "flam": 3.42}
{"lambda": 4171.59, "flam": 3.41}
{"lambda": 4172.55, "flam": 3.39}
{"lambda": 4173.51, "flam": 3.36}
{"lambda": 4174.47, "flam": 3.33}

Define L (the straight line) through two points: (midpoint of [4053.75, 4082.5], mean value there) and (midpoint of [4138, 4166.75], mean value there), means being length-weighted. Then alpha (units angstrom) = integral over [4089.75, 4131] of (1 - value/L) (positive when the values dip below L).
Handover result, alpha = 2.7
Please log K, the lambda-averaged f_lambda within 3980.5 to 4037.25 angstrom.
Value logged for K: 3.48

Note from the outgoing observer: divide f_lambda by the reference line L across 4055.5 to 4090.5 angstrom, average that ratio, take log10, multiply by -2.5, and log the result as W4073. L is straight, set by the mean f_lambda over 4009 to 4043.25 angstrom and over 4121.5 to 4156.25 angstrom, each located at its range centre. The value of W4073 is 0.08 mag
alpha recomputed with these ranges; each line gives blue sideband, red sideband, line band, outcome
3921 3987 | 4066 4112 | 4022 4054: -4.8 angstrom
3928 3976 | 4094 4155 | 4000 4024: -3.7 angstrom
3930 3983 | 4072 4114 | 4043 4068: -2.1 angstrom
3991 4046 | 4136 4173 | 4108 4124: 1.2 angstrom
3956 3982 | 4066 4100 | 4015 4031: -2.7 angstrom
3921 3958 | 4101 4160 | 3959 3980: 3.7 angstrom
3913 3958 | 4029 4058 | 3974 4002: 1.2 angstrom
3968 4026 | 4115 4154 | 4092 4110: 1.7 angstrom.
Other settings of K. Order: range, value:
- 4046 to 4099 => 3.24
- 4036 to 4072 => 3.42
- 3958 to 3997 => 2.97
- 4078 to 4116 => 3.12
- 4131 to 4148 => 3.46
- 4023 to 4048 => 3.57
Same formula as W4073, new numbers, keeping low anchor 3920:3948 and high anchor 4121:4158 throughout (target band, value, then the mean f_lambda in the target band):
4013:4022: -0.09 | 3.51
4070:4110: 0.06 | 3.15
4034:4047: -0.14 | 3.7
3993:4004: -0.08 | 3.47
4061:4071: 0.04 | 3.18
